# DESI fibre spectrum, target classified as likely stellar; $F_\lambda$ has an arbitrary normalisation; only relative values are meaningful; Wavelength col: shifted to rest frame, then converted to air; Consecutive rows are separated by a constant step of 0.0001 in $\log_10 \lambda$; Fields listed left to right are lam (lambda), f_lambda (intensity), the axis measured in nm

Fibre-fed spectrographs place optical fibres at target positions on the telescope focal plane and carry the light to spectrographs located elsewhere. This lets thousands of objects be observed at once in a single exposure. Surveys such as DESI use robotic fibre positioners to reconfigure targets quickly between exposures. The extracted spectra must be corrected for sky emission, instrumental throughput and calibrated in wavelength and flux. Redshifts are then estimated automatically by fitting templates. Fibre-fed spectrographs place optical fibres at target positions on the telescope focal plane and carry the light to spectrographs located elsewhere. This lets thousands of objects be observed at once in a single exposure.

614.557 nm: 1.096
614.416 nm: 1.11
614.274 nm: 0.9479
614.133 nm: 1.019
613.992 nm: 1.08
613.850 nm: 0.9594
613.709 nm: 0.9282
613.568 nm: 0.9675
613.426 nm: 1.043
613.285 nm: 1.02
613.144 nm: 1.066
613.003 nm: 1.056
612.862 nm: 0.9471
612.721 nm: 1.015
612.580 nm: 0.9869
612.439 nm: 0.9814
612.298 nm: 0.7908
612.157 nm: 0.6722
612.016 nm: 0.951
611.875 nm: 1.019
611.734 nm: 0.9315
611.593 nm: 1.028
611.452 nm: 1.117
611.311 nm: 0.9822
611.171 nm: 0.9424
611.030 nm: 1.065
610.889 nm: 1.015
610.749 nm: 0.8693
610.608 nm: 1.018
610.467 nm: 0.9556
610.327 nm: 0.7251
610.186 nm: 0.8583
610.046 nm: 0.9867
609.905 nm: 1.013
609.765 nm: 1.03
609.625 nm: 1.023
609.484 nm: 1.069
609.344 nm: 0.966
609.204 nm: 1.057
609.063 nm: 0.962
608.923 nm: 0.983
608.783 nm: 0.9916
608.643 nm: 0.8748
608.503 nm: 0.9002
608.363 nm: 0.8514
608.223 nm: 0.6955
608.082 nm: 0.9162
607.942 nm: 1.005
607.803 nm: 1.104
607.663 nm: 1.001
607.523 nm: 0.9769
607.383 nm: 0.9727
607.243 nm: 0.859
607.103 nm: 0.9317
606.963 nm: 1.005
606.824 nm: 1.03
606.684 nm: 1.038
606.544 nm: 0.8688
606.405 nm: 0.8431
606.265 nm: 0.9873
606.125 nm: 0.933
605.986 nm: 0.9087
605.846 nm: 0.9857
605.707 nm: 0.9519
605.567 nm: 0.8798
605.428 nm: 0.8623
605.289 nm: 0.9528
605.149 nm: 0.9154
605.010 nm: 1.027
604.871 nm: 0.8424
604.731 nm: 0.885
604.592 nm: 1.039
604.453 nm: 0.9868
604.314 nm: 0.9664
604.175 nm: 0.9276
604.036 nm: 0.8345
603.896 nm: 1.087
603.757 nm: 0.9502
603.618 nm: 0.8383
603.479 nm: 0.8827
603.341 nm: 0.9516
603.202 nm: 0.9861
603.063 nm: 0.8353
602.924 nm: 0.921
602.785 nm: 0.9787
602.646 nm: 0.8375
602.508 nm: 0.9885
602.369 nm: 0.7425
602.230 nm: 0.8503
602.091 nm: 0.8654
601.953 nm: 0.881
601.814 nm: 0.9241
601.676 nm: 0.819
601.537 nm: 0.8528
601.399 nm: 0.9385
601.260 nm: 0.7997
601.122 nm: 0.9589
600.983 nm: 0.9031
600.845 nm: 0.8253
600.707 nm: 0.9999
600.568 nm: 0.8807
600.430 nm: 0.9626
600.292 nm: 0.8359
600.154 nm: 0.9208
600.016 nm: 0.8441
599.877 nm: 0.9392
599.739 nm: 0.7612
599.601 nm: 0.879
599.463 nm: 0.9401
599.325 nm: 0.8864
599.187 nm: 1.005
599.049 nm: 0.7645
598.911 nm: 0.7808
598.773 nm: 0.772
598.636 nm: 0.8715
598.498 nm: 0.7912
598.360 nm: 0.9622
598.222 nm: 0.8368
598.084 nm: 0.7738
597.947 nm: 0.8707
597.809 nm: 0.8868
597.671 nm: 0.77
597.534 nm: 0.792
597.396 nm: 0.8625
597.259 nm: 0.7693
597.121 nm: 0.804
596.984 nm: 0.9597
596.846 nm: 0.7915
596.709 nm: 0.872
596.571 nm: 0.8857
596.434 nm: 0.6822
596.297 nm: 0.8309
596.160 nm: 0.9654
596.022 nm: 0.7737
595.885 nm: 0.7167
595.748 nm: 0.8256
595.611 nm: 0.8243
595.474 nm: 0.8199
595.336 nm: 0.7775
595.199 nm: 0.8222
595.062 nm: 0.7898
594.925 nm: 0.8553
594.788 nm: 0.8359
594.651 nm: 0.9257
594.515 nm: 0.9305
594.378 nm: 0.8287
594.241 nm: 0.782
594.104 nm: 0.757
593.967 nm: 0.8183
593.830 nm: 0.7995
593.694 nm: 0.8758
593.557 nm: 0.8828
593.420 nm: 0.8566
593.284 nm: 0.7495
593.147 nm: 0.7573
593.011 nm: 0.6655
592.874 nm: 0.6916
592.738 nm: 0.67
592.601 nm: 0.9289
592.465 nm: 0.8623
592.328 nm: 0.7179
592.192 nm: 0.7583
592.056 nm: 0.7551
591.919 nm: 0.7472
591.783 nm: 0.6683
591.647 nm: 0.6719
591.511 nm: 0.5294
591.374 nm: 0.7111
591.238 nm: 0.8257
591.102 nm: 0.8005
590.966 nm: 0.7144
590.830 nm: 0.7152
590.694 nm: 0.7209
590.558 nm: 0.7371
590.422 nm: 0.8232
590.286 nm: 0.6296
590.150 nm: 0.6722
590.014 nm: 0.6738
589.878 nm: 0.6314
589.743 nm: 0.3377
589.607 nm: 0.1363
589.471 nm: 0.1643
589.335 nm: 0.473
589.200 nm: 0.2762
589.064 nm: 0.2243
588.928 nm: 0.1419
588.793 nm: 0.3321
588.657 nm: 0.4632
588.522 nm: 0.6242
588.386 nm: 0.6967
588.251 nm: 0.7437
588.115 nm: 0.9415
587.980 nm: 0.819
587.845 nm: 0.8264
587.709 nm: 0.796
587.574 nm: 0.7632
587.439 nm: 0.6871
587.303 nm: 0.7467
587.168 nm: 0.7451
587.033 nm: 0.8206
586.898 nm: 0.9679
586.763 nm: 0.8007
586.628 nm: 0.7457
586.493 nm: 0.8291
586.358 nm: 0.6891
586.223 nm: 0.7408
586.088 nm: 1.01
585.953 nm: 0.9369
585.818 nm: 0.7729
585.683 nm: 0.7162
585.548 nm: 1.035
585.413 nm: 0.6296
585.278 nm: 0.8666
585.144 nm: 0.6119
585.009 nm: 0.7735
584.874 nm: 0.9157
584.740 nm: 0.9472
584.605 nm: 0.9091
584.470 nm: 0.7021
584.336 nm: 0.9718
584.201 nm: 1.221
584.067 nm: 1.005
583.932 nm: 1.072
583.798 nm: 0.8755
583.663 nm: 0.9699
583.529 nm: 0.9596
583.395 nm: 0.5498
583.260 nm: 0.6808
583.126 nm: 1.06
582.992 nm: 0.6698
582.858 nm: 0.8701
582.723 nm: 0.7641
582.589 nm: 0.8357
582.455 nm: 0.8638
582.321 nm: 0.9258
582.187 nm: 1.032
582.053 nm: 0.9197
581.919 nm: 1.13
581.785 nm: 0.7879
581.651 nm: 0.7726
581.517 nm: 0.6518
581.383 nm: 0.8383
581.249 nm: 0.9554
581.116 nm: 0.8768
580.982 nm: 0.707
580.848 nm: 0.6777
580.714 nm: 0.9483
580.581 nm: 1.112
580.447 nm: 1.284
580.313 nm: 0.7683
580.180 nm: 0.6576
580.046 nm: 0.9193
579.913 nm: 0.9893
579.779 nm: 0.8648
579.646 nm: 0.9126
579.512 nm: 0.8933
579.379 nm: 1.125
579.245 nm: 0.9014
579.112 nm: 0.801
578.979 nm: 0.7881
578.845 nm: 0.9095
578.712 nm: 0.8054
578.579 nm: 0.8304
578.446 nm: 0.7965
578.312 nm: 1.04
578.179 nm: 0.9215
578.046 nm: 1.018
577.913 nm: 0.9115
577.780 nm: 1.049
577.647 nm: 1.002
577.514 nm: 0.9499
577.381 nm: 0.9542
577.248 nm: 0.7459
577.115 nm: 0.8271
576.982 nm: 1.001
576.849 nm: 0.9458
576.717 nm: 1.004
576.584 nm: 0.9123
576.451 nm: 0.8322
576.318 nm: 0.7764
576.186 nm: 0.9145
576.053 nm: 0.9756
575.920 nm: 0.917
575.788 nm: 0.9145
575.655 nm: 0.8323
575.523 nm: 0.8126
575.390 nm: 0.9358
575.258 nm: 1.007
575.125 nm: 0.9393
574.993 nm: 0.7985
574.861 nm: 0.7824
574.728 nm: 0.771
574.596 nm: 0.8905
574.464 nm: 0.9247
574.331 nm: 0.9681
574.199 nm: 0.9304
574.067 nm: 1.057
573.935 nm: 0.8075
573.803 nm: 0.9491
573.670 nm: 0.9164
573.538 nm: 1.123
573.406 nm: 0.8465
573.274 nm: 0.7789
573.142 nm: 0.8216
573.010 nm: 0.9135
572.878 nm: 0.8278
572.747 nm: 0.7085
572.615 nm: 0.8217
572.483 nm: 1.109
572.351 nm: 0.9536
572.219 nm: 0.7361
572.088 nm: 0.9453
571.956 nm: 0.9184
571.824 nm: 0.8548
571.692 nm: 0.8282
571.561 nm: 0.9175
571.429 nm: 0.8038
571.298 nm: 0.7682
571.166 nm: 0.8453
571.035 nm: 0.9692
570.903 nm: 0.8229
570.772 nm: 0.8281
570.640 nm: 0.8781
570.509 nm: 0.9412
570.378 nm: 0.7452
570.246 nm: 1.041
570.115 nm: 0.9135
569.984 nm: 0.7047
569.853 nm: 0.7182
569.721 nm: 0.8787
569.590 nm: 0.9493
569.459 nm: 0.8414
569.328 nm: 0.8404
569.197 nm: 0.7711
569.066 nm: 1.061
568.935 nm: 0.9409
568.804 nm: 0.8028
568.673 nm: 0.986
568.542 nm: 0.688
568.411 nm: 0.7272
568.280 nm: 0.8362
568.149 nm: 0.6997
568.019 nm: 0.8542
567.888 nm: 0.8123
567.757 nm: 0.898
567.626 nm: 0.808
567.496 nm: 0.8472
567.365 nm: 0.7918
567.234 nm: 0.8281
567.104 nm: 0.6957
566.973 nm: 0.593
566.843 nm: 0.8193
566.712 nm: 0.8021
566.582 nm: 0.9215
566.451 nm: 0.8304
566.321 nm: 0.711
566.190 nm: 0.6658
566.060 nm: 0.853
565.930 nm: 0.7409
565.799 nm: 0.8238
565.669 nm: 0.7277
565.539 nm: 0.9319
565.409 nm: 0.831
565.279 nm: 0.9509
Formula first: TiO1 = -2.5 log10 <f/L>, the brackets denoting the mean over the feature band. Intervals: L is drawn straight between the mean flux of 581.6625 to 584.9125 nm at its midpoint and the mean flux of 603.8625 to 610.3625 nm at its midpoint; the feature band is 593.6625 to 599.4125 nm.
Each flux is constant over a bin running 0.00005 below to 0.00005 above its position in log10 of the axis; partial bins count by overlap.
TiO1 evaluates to 0.116 mag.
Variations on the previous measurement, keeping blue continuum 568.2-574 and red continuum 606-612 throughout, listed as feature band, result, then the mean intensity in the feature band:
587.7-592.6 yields 0.42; 0.623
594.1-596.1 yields 0.13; 0.82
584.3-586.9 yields 0.10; 0.823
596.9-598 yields 0.12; 0.838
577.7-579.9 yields -0.03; 0.913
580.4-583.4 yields 0.03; 0.869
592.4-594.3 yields 0.16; 0.793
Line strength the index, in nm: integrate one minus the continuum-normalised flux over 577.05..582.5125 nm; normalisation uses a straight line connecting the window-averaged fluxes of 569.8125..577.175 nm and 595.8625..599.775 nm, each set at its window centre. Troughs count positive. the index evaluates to -0.17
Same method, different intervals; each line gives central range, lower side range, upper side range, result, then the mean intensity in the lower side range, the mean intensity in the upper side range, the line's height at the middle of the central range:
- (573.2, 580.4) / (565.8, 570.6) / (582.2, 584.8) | -0.352 nm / 0.821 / 0.89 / 0.86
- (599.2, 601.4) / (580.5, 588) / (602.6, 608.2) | 0.060 nm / 0.849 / 0.941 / 0.919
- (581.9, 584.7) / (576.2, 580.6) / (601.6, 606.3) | 0.044 nm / 0.914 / 0.918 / 0.915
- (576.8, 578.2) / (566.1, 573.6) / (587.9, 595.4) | -0.270 nm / 0.842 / 0.687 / 0.788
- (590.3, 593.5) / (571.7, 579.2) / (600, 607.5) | 0.590 nm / 0.896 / 0.918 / 0.909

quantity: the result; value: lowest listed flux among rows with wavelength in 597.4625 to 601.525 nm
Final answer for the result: 0.7612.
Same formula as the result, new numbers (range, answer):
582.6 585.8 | 0.5498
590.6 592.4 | 0.5294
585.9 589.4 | 0.1419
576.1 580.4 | 0.6576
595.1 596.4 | 0.7167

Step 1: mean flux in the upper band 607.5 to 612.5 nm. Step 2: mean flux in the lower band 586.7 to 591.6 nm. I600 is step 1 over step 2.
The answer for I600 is 1.5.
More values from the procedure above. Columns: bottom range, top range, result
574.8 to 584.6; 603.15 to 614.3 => 1.07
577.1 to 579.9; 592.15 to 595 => 0.89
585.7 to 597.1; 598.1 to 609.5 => 1.25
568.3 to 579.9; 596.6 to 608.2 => 1.02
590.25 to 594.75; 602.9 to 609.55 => 1.23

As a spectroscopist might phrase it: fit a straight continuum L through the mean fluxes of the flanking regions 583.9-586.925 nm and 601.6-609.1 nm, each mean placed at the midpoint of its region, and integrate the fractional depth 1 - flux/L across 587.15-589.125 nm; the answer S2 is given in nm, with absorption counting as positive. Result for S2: 0.53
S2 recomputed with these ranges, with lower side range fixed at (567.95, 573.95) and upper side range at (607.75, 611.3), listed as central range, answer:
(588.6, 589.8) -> 0.83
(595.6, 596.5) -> 0.12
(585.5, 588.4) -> 0.29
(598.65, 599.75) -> 0.09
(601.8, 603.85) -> 0.09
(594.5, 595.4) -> 0.07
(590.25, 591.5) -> 0.24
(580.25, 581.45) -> -0.03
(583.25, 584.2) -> -0.02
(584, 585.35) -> 0.01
